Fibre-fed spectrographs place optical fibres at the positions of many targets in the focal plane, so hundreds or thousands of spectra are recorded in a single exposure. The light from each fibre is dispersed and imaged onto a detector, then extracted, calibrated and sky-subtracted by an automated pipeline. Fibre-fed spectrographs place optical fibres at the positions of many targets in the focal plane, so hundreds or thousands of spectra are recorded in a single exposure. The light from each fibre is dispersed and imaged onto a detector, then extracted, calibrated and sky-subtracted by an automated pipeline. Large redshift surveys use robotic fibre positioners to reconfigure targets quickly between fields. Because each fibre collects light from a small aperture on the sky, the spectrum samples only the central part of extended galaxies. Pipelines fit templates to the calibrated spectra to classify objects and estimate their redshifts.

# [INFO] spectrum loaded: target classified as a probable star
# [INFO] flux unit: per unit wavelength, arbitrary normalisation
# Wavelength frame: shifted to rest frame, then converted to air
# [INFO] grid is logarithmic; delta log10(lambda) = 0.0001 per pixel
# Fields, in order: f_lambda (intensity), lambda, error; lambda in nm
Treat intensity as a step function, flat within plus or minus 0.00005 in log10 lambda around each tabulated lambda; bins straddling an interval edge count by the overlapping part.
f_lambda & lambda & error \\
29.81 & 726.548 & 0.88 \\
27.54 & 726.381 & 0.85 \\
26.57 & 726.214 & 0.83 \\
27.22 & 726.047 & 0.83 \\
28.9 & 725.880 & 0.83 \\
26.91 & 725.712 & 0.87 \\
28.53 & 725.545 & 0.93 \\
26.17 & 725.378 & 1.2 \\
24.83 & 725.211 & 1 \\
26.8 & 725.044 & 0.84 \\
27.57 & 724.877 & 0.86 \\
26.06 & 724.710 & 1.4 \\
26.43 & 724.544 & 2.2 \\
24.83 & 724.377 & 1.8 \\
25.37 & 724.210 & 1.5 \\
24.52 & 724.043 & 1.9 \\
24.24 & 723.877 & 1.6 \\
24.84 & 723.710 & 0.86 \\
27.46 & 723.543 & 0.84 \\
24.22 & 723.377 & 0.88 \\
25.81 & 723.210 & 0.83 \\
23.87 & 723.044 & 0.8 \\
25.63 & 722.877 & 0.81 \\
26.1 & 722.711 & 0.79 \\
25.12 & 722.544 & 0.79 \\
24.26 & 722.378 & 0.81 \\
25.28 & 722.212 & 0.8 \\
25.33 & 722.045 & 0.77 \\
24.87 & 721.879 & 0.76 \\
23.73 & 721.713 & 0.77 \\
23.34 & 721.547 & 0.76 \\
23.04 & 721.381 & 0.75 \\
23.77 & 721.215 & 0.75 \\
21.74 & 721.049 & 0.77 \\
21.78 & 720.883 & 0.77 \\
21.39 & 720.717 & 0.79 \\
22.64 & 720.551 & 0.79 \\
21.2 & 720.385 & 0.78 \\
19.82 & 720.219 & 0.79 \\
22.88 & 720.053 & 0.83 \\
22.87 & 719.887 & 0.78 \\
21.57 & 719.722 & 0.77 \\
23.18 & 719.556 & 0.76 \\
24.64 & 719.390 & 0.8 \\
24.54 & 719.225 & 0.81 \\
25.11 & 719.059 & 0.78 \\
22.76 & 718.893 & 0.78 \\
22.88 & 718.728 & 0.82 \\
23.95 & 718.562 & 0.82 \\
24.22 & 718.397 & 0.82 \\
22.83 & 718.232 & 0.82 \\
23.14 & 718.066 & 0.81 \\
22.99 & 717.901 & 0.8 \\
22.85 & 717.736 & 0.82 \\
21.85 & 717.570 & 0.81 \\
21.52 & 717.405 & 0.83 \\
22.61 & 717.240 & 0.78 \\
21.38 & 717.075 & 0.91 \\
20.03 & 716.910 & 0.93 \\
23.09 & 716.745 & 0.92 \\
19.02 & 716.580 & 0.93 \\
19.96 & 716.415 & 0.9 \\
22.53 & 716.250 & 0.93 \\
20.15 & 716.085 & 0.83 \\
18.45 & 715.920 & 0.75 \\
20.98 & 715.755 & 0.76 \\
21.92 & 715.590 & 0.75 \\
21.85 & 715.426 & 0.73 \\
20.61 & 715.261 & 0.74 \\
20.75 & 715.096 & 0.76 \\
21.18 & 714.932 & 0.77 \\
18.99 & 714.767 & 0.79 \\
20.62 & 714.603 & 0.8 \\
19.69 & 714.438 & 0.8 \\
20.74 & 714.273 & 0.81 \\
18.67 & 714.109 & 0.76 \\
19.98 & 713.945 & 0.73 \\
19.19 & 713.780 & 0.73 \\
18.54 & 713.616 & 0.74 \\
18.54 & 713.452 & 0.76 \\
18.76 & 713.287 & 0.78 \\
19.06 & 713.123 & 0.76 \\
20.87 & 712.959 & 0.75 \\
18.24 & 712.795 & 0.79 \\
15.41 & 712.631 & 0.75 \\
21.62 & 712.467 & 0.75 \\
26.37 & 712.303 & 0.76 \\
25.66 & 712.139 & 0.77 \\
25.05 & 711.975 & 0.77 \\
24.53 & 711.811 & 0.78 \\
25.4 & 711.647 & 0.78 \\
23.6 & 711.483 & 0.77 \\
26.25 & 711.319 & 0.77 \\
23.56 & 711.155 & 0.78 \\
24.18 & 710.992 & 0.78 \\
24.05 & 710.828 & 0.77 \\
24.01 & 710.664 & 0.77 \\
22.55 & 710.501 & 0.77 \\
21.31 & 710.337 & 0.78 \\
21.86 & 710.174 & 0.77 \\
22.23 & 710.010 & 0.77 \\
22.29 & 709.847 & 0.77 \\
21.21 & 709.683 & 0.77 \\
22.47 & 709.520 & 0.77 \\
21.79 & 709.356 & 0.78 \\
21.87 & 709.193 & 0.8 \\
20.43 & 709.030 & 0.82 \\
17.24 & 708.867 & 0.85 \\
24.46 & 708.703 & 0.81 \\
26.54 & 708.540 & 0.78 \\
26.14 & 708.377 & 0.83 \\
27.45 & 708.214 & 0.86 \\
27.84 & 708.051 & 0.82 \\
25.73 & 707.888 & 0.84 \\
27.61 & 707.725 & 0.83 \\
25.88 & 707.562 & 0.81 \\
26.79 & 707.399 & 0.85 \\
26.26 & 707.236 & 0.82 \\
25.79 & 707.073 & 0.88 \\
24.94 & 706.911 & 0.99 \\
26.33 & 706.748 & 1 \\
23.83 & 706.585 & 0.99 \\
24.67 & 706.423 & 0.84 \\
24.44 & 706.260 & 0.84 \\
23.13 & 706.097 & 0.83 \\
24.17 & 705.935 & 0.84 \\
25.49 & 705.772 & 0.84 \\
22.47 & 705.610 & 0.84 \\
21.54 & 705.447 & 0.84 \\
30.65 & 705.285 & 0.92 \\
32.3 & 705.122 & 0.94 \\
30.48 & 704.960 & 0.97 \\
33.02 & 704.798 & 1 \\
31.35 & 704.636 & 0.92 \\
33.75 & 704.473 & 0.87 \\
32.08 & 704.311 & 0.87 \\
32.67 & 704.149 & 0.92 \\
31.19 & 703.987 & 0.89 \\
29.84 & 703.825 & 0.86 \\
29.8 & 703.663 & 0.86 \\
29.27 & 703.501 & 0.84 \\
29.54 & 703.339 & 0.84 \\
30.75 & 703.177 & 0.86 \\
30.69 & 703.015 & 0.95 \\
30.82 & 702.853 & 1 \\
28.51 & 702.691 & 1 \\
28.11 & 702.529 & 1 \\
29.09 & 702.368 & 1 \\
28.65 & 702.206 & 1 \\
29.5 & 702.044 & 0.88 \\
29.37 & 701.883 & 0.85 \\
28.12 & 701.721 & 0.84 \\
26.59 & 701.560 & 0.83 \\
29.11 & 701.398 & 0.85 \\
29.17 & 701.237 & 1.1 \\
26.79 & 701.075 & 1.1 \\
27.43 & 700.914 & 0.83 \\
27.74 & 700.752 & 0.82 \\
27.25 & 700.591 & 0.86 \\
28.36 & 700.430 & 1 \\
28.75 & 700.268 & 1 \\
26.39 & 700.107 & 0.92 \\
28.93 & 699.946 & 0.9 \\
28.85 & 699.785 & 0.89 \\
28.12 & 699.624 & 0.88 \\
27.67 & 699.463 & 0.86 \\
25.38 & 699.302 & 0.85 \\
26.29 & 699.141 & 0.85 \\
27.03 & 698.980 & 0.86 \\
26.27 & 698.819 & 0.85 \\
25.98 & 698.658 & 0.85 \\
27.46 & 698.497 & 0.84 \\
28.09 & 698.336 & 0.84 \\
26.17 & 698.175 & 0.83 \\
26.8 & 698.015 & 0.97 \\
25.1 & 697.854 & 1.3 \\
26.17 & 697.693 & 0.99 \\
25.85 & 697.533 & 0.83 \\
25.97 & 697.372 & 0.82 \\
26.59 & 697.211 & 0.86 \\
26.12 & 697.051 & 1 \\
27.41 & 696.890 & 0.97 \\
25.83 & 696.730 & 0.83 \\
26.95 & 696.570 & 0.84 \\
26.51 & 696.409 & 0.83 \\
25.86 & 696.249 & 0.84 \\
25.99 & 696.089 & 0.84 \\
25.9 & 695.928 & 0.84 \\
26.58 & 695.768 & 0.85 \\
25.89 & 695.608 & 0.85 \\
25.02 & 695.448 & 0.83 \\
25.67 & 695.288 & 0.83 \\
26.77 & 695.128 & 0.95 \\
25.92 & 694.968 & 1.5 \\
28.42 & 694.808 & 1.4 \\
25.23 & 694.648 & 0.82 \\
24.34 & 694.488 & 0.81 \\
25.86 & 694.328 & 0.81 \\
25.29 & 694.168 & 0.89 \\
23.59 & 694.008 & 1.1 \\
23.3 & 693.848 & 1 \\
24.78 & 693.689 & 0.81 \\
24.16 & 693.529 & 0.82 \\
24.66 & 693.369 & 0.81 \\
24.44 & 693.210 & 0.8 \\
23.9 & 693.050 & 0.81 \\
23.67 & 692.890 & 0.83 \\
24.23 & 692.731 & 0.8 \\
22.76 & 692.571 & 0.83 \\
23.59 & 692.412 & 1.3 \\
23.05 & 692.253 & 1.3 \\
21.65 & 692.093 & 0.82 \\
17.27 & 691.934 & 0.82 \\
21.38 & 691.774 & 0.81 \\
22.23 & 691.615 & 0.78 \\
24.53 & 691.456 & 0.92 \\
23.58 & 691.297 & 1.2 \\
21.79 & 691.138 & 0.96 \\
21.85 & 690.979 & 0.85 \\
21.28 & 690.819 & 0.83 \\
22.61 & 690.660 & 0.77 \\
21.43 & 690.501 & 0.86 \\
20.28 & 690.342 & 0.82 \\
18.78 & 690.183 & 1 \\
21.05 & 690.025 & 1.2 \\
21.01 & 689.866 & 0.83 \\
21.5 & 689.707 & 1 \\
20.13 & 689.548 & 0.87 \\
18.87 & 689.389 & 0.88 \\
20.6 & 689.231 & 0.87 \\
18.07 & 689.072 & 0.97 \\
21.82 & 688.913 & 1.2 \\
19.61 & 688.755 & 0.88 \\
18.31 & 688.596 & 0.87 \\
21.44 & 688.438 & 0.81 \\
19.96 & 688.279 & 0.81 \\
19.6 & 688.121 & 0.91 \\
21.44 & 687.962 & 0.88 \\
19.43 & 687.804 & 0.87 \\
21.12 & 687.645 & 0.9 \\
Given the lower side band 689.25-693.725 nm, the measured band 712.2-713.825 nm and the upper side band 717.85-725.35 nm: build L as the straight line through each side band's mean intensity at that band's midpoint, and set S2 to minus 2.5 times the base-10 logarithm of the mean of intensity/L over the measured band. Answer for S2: 0.19 mag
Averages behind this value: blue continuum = 22.1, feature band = 19.8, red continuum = 24.1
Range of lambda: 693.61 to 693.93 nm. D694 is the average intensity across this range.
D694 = 24.1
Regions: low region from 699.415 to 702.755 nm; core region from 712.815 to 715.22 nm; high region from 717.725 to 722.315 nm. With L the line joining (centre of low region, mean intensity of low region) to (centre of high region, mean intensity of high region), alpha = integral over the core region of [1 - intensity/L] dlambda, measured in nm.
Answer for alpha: 0.50 nm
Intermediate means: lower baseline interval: 28.2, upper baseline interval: 23.2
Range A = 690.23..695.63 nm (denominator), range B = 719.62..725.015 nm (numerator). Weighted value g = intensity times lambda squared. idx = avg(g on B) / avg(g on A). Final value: 1.11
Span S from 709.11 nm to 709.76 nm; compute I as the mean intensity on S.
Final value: 21.8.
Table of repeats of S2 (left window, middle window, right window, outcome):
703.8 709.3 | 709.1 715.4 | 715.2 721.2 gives 0.13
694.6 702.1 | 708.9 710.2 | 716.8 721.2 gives 0.14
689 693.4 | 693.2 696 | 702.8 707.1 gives -0.09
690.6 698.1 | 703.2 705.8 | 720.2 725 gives -0.21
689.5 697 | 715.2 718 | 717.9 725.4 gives 0.13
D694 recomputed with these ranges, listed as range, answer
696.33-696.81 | 26.4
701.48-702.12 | 28.4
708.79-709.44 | 20.4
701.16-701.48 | 29.1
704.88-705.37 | 31.1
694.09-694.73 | 25.2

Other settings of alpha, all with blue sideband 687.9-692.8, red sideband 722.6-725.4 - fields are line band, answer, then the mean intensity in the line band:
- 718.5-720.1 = 0.10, 23.4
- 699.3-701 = -0.41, 27.8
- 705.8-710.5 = -0.12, 24.1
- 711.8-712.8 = 0.06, 22.6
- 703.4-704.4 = -0.34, 30.8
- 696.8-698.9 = -0.41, 26.5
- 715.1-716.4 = 0.19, 20.9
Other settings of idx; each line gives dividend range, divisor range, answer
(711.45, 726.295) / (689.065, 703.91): 0.96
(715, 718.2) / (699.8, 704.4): 0.77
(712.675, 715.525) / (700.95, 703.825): 0.70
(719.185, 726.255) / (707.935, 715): 1.15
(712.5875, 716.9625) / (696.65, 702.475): 0.76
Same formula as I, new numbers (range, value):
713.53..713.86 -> 18.9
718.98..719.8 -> 23.8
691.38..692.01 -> 21.4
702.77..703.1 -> 30.7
